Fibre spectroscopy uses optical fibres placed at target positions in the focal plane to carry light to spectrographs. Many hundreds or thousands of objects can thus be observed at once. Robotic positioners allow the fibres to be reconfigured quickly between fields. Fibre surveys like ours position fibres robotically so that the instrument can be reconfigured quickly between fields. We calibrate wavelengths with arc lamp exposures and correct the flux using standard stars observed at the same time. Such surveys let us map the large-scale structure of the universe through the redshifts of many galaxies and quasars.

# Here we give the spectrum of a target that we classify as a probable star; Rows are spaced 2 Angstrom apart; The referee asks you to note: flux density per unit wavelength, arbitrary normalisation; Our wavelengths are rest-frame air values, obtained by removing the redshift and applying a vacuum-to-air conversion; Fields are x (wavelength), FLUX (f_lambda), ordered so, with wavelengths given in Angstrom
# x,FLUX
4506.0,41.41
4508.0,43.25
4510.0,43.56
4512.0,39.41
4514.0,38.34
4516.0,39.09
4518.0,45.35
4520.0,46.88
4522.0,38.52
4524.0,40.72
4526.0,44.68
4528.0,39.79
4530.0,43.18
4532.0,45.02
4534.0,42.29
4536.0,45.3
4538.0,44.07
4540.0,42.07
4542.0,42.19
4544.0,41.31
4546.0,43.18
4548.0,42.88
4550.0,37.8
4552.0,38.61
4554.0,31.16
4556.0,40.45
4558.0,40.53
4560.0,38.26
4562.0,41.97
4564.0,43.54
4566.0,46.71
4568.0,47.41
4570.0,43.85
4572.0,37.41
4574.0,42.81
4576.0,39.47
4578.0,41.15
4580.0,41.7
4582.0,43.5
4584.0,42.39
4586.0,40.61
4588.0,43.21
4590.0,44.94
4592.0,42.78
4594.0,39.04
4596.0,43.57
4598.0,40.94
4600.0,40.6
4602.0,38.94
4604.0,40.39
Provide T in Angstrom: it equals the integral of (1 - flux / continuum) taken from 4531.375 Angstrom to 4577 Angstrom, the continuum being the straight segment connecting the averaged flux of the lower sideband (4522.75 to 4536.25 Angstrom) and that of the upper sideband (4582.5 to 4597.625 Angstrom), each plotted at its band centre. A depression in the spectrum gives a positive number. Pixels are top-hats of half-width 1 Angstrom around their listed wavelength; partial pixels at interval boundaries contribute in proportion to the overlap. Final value 1.04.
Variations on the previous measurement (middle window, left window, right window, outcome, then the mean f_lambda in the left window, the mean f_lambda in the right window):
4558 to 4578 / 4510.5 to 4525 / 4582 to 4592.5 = 0.09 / 41.3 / 42.9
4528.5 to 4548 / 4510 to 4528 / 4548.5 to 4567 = -1.08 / 41.6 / 40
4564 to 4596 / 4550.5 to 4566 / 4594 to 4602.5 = -1.75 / 39.7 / 40.9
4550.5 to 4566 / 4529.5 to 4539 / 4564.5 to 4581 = 1.24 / 44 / 42.6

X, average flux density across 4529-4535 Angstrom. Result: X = 43.5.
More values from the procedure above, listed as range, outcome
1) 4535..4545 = 43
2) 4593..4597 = 41.3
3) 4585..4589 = 41.9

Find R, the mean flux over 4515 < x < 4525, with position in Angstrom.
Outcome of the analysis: 42.1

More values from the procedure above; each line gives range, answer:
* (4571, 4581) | 40.5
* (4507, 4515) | 41.1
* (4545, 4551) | 41.3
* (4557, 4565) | 41.1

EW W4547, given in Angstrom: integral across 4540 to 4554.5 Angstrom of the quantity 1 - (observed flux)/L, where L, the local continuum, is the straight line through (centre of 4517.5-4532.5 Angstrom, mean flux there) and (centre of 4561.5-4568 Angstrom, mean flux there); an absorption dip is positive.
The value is 1.27 Angstrom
